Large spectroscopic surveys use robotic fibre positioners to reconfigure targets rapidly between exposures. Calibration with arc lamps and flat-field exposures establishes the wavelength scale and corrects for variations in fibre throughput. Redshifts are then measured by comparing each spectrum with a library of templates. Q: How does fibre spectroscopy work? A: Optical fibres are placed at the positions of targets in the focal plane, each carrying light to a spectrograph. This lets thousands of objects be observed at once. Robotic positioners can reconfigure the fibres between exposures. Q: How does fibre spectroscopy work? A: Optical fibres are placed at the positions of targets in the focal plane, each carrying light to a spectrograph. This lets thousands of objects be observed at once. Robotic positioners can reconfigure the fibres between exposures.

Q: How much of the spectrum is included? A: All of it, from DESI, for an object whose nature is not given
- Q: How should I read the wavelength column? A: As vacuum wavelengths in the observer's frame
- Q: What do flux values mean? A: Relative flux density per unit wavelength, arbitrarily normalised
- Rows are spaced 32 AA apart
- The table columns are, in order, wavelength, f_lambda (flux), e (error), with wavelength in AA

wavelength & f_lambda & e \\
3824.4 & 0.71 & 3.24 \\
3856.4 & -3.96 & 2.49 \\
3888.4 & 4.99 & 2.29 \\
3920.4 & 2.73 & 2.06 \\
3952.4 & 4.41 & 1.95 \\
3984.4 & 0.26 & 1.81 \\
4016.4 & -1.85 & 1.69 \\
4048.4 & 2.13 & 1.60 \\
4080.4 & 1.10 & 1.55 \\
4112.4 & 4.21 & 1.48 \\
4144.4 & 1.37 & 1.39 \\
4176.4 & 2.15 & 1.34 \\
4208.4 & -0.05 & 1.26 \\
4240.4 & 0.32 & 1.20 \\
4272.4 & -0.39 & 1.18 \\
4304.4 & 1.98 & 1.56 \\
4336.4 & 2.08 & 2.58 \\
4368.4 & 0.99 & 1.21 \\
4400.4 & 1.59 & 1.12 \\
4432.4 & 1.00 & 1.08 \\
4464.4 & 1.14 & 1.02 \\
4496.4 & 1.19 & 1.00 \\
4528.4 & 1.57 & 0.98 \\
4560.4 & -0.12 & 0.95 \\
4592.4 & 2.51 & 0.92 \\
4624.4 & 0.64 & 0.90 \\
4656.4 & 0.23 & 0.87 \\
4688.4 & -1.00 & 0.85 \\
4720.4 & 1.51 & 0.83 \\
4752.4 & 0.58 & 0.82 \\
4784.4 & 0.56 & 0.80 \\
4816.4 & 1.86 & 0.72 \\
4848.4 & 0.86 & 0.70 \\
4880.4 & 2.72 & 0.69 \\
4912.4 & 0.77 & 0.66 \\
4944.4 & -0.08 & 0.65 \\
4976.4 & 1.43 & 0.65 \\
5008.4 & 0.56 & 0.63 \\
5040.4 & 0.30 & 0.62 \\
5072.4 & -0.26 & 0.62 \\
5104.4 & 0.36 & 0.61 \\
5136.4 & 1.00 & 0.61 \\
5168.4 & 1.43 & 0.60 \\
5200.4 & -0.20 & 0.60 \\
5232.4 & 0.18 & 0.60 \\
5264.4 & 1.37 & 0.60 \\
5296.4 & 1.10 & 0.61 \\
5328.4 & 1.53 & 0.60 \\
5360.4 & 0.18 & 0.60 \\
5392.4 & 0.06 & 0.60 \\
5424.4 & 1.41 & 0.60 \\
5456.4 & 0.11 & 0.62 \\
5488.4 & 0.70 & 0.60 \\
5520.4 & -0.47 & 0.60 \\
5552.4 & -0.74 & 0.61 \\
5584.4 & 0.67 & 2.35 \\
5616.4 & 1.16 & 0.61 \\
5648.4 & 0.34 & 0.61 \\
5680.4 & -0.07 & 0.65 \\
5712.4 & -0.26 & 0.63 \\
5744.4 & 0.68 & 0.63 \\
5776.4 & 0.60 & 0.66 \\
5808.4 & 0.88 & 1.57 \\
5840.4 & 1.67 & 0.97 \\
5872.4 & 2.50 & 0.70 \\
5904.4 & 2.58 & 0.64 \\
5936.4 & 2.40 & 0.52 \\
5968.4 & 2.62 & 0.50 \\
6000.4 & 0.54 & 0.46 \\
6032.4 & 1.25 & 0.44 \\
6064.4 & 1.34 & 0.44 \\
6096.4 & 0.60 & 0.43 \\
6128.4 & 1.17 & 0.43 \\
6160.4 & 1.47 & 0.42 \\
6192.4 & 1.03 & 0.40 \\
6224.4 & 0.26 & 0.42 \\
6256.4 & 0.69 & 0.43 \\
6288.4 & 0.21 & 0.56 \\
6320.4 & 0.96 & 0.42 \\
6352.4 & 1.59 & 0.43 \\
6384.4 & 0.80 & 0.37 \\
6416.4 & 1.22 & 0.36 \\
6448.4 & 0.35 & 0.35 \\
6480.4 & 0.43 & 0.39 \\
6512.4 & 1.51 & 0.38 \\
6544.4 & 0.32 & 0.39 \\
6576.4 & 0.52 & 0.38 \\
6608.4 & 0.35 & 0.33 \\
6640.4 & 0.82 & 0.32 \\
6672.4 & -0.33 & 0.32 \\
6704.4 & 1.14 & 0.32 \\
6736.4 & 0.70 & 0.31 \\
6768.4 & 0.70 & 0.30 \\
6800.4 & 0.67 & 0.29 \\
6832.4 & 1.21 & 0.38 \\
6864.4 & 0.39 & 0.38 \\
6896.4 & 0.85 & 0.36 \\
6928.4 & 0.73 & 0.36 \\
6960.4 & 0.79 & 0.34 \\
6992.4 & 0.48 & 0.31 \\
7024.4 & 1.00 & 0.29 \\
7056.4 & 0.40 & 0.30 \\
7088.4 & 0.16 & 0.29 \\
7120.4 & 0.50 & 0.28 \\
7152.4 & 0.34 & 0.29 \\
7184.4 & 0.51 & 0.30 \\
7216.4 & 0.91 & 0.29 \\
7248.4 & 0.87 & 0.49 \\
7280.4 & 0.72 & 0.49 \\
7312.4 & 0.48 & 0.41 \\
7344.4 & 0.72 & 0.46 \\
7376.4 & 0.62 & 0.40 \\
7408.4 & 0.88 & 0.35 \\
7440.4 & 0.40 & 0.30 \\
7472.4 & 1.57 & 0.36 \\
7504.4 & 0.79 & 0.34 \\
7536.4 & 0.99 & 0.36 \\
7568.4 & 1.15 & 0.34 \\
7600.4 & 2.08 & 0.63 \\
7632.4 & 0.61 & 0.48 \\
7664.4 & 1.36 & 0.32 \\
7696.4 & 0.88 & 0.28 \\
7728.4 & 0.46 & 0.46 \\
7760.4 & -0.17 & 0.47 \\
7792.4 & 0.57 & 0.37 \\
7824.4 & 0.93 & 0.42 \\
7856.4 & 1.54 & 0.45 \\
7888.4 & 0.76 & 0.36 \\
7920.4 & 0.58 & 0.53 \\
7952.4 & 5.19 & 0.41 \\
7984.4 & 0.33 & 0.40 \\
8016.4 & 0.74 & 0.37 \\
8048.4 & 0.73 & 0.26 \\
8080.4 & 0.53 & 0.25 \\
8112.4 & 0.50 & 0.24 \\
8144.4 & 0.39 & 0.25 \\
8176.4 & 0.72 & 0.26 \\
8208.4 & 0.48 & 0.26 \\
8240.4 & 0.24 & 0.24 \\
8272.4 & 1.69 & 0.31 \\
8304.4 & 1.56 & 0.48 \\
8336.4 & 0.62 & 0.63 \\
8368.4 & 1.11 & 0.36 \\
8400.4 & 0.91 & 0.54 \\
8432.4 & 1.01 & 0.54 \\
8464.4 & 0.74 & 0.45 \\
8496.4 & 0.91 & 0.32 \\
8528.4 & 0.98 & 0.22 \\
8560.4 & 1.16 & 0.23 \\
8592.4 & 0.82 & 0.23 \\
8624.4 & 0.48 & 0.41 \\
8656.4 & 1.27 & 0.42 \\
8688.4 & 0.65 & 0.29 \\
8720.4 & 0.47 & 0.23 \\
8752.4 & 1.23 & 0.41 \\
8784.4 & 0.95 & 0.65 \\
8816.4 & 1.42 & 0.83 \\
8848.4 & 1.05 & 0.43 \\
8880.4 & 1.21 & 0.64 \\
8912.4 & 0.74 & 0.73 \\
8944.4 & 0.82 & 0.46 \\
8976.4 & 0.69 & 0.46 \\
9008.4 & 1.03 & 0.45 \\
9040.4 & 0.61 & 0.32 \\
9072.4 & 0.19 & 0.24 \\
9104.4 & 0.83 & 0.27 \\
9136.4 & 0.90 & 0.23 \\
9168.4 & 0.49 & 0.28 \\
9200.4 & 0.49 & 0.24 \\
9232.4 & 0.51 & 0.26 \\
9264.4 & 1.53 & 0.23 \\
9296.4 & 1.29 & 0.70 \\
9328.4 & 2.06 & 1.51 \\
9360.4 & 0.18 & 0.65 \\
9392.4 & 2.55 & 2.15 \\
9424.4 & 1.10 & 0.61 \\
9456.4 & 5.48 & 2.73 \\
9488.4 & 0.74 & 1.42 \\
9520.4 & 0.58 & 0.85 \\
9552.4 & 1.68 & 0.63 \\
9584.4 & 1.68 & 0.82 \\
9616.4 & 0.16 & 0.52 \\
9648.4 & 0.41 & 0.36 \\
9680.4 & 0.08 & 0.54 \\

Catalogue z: 1.134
